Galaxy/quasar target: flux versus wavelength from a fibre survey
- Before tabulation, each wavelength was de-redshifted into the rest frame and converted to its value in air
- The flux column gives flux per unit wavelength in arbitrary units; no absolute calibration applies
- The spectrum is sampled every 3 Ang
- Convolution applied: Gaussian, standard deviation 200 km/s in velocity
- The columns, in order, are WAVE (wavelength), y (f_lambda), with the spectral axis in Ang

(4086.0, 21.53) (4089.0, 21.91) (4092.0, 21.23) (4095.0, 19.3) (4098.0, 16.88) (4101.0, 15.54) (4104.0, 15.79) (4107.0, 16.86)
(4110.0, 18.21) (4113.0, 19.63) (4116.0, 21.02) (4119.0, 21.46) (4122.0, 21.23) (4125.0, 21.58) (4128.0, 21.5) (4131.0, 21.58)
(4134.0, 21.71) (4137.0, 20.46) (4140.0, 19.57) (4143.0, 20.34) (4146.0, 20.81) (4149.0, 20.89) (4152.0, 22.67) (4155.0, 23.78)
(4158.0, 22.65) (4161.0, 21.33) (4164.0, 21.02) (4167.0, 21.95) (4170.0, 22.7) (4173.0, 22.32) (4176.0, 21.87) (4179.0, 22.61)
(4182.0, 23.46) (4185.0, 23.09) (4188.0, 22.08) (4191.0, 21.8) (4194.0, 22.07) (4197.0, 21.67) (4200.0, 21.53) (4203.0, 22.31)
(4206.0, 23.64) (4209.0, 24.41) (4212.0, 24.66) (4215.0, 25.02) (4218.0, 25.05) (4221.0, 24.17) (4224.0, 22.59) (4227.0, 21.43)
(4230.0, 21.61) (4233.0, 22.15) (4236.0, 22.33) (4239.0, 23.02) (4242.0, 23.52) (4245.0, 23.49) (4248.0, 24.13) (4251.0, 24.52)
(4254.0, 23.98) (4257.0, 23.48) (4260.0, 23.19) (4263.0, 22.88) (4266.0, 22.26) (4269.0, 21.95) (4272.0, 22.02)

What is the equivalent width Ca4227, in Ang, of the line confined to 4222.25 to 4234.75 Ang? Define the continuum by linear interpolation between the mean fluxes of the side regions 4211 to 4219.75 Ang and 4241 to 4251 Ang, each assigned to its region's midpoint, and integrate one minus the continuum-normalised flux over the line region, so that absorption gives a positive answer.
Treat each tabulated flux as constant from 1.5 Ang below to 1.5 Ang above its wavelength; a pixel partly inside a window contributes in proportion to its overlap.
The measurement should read 1.3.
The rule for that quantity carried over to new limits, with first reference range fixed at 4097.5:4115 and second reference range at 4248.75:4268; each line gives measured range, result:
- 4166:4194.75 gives -3.1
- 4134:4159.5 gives -3.4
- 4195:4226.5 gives -2.9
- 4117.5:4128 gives -2.0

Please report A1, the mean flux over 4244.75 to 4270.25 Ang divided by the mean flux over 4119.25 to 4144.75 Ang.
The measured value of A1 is 1.1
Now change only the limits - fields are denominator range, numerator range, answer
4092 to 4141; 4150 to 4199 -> 1.14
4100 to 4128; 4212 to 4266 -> 1.21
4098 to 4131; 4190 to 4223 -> 1.21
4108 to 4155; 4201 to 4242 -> 1.11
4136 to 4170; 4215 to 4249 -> 1.08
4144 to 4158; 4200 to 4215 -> 1.07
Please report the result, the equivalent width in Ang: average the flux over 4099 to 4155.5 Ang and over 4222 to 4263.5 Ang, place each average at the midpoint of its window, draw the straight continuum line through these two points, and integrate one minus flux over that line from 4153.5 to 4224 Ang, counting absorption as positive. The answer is -3.69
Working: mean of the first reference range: 20.2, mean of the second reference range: 23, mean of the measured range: 22.8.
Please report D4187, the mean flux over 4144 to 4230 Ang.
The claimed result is 22.6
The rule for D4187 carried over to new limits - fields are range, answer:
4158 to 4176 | 21.9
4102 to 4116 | 17.9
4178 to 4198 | 22.4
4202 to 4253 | 23.4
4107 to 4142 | 20.6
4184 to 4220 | 23.1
